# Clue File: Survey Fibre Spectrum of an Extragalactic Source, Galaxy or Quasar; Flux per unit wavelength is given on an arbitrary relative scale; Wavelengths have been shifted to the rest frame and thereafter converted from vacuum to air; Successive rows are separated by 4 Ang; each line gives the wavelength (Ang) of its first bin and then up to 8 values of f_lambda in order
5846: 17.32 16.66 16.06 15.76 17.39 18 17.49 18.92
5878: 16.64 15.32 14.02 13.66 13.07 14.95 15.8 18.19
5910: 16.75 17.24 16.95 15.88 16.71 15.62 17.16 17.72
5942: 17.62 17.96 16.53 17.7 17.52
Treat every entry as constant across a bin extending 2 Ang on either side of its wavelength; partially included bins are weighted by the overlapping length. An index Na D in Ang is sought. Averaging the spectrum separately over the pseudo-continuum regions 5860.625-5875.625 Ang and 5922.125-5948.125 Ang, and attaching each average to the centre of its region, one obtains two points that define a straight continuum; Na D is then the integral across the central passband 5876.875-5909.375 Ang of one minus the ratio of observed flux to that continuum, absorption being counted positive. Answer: 4.38 Ang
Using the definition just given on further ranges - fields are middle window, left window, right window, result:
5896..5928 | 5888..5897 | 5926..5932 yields -3.7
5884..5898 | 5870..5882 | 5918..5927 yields 2.7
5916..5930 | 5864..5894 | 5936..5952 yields 0.5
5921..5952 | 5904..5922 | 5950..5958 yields 0.6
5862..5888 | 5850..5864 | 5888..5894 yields -3.3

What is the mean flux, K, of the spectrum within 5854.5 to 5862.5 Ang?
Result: 16.3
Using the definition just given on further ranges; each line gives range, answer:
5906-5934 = 16.7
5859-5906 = 16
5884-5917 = 15.5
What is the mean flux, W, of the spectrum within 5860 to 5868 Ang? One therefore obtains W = 17.7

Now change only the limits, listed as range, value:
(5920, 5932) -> 16.1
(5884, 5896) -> 13.6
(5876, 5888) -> 15.3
